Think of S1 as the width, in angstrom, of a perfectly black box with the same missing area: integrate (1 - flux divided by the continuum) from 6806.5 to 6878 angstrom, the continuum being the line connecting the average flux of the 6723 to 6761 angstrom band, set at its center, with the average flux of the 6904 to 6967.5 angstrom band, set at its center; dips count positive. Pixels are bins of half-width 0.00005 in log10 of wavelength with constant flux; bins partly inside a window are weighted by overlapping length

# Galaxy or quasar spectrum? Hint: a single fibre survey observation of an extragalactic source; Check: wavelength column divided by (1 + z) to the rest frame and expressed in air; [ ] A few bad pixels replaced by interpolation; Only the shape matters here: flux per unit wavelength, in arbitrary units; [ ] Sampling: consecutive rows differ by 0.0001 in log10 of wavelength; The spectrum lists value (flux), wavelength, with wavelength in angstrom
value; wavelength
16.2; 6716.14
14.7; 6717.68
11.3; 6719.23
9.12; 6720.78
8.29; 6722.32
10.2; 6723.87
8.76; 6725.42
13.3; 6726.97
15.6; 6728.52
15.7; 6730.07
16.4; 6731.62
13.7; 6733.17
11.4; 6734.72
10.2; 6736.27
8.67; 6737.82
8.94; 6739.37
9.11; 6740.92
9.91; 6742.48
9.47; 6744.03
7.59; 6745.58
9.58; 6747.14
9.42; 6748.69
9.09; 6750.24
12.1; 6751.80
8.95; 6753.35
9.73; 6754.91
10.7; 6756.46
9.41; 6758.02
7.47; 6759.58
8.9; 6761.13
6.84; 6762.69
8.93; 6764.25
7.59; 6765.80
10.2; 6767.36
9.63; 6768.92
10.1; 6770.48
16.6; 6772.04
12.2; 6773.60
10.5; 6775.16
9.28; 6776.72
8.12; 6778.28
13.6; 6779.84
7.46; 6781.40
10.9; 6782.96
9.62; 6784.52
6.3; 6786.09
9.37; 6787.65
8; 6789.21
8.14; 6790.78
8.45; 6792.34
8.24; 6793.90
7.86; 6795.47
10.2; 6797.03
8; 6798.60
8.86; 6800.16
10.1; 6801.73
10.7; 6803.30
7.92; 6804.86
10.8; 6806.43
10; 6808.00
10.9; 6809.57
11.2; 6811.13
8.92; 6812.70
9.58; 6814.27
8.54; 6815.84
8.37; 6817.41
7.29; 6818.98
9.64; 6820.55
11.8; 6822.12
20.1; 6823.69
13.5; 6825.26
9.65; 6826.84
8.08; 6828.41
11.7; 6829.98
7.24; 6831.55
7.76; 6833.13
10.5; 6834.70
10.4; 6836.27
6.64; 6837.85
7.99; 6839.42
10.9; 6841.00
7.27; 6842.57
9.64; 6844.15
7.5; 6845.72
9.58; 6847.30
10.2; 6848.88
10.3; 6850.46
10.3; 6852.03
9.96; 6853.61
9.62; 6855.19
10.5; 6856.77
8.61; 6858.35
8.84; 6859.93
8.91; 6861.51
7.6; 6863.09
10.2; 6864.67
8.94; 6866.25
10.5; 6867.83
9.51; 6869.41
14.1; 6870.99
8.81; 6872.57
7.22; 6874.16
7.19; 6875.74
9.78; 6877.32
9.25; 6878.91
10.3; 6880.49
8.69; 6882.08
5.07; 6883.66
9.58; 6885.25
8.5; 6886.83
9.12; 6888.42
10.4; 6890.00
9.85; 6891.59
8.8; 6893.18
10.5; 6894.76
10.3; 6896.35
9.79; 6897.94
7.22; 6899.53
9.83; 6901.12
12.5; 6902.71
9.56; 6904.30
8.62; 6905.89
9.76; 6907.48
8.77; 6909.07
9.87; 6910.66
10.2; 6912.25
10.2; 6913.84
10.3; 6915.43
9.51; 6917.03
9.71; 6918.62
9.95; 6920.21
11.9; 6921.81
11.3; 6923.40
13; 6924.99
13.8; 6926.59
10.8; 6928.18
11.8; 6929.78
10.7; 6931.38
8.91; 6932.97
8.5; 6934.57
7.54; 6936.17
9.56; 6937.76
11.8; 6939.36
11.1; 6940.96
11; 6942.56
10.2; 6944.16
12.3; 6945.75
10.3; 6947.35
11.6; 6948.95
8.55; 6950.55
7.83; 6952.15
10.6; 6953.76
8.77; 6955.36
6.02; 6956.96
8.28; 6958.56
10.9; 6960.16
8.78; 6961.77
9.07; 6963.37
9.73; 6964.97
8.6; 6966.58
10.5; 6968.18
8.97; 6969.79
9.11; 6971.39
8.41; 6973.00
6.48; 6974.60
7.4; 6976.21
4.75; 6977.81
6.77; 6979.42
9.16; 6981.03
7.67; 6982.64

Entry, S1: 4.2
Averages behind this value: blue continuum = 10.6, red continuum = 10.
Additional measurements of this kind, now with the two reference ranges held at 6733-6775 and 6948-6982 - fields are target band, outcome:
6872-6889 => 1.1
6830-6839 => 0.6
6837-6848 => 0.9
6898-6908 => -0.7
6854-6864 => 0.2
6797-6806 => 0.2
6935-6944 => -1.4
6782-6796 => 1.6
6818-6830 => -2.5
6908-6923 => -2.0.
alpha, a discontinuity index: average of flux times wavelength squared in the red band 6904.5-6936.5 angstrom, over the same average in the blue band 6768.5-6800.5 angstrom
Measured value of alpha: 1.1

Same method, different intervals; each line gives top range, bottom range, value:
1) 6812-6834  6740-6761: 1.10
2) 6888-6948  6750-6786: 1.09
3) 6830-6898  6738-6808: 1.01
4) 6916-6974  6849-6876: 1.07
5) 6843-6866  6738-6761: 1.03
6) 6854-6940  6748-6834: 1.03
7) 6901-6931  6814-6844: 1.11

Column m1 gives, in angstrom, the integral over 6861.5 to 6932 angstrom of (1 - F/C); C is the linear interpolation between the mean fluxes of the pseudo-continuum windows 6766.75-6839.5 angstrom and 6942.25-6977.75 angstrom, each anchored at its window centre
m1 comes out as -3.3 angstrom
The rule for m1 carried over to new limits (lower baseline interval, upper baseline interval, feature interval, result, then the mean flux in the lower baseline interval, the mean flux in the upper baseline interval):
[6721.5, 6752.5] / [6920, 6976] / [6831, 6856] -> 2.97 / 10.9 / 9.87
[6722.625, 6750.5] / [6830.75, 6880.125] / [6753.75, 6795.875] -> 3.92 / 10.9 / 9.23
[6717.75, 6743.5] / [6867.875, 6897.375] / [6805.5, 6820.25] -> 1.09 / 11.4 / 9.31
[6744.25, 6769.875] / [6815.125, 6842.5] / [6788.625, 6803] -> 1.27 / 9.15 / 9.94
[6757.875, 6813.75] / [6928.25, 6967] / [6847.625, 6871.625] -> -0.63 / 9.48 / 9.71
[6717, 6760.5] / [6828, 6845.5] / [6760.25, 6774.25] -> 0.08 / 10.7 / 8.9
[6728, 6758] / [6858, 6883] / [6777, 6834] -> 2.21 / 10.8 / 9.27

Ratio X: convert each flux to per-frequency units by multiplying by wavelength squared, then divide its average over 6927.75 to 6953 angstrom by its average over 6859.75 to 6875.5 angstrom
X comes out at 1.10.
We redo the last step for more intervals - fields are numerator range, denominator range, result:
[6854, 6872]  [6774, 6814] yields 1.06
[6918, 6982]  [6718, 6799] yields 1.01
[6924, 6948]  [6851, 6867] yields 1.18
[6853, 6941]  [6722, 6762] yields 0.97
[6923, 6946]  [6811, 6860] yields 1.14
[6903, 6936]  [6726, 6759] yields 1.00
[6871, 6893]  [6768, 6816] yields 0.95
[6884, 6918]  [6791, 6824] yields 1.02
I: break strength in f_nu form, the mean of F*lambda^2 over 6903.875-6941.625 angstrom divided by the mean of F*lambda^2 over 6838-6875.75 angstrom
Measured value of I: 1.12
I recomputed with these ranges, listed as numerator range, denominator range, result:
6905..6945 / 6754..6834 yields 1.11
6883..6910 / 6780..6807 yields 1.07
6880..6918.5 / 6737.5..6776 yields 1.02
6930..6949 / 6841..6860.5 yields 1.12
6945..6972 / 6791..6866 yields 1.02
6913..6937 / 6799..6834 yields 1.08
